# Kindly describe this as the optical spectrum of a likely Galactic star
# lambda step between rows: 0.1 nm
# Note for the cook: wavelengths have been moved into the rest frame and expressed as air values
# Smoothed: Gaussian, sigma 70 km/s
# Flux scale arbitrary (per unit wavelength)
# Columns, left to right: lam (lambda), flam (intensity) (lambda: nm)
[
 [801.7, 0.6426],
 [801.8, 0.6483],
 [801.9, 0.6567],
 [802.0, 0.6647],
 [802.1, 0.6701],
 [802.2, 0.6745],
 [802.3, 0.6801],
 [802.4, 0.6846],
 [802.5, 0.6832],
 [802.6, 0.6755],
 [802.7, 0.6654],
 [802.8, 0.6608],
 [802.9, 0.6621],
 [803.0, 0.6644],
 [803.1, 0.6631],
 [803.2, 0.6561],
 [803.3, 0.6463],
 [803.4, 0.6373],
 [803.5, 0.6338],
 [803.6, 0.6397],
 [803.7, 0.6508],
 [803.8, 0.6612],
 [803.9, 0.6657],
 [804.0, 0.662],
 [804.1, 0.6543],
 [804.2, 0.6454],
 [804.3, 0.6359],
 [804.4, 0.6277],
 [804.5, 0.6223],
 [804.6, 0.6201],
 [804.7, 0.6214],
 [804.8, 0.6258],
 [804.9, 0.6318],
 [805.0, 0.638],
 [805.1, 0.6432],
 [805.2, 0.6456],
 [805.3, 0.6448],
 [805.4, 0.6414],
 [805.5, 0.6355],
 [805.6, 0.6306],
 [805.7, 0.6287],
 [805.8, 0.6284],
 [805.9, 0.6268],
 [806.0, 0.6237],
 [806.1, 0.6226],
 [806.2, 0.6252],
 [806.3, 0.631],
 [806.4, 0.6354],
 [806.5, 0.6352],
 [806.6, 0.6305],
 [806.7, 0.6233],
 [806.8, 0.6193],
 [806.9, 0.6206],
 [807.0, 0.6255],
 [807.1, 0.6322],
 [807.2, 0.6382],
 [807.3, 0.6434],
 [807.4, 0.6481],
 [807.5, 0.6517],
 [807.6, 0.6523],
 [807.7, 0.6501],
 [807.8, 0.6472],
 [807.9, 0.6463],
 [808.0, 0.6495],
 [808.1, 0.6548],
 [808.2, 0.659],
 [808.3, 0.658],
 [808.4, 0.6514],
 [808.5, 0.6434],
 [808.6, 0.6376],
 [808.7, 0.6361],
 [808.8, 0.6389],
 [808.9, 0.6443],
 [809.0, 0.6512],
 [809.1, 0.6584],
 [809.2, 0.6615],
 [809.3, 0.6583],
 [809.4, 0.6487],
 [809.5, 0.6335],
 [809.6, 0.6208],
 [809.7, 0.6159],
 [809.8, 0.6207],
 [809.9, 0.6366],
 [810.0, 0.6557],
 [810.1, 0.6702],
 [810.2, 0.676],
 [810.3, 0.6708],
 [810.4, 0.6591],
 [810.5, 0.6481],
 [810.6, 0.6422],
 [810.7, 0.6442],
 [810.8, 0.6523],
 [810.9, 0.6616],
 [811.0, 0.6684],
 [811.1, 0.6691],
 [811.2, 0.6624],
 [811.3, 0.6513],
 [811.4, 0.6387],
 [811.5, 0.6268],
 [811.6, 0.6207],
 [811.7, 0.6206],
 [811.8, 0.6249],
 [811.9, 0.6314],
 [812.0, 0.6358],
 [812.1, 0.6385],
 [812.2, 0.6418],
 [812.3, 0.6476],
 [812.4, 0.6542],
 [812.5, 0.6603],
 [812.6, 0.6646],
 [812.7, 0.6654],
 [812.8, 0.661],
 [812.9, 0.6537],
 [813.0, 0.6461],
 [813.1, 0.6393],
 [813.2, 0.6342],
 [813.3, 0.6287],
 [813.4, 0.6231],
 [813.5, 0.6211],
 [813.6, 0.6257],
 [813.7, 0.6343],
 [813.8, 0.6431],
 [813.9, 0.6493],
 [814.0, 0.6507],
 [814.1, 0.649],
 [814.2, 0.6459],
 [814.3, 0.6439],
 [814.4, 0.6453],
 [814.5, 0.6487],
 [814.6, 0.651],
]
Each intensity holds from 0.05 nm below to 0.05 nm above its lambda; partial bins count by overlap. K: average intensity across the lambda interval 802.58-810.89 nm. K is 0.643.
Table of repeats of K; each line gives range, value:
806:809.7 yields 0.641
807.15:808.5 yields 0.65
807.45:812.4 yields 0.647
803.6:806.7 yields 0.636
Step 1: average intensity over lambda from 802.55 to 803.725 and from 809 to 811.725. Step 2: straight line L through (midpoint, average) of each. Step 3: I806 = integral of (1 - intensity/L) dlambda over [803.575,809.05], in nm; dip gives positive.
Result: 0.11 nm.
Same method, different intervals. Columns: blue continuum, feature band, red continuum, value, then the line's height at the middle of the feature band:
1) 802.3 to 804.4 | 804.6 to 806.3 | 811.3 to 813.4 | 0.06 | 0.654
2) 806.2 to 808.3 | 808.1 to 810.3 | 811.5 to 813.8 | -0.03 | 0.64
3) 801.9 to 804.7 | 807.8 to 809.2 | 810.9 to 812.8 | 0.00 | 0.65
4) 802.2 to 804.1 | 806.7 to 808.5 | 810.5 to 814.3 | 0.03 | 0.653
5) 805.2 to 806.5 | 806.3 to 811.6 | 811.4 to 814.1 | -0.08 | 0.636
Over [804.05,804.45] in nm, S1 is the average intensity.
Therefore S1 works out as 0.641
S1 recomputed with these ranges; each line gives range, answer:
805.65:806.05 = 0.627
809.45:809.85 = 0.623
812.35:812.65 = 0.66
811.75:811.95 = 0.628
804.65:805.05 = 0.629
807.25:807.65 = 0.649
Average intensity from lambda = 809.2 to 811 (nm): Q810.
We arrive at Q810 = 0.649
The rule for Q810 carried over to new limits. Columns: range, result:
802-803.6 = 0.663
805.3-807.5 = 0.632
